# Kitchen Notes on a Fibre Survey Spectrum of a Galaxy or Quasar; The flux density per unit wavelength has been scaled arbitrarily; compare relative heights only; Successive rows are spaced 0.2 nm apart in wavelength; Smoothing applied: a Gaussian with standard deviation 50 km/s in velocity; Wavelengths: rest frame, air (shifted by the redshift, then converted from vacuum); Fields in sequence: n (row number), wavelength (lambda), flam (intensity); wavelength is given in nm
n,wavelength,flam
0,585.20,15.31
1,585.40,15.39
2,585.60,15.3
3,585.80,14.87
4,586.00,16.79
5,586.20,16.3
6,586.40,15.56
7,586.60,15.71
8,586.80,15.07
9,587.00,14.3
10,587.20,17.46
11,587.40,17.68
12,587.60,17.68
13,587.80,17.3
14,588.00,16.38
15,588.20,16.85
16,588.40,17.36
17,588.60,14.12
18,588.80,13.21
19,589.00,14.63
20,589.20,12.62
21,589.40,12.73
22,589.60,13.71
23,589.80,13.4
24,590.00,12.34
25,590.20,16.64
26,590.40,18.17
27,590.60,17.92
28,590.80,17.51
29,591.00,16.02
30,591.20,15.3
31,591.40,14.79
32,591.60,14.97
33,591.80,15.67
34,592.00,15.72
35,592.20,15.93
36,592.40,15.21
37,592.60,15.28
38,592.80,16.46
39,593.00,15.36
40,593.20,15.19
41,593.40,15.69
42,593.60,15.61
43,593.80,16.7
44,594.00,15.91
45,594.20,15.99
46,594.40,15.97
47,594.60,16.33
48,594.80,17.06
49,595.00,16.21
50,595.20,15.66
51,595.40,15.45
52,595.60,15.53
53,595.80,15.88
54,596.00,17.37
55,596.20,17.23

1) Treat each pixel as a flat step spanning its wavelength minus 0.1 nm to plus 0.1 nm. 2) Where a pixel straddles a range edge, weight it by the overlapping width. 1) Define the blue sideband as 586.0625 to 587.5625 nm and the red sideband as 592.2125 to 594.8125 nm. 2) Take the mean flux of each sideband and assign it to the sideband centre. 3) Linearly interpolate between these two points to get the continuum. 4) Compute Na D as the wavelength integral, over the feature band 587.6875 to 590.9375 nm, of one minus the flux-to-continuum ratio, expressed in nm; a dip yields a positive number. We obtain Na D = 0.14 nm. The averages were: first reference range 16.1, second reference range 15.9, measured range 15.3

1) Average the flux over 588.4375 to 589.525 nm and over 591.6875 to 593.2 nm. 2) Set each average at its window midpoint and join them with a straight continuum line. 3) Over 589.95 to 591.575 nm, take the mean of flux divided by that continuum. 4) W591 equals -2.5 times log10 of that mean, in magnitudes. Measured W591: -0.10 mag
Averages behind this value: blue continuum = 13.7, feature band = 16.1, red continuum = 15.6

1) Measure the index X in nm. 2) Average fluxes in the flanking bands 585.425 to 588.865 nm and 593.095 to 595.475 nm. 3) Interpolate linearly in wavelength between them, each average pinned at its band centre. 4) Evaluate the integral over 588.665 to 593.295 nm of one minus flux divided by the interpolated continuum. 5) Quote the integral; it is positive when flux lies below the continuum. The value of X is 0.24 nm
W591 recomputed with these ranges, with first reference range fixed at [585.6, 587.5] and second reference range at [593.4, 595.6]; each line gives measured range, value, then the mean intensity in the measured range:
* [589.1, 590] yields 0.221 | 13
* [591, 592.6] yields 0.042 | 15.4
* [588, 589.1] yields 0.043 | 15.3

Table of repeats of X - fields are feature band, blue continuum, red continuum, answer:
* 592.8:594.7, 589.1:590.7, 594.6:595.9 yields -0.03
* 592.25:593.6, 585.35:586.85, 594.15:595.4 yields 0.04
